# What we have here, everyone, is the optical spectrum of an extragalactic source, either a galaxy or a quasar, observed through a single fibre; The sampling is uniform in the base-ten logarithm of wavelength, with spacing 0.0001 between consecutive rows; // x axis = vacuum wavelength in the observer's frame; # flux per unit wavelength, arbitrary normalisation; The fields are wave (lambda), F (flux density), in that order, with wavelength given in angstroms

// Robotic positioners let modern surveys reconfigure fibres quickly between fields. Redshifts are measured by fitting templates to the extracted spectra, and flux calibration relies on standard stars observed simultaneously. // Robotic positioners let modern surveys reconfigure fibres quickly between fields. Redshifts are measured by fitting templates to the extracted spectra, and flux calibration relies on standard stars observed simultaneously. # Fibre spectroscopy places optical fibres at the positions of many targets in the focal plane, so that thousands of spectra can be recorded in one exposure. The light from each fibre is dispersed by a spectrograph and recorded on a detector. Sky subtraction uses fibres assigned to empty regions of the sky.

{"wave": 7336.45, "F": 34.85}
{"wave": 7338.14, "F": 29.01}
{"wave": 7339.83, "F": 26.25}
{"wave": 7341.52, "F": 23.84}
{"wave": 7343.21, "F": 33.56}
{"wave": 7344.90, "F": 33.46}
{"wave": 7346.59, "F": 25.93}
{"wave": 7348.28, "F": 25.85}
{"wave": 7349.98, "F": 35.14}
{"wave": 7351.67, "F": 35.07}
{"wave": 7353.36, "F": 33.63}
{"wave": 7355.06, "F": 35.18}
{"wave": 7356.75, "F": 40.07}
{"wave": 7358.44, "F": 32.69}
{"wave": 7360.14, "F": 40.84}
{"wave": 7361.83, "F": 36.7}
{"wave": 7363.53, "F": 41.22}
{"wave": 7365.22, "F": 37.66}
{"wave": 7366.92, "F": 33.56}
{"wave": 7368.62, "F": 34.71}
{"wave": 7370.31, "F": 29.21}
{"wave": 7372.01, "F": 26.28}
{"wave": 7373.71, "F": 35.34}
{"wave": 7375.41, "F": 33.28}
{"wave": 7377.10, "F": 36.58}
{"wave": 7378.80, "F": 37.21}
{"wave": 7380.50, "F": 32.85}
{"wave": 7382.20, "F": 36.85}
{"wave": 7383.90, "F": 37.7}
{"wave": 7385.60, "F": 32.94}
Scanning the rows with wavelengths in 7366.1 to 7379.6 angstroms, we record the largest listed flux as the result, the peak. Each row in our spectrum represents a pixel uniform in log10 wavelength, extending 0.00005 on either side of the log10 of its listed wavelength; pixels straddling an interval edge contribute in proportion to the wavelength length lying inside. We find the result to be 37.21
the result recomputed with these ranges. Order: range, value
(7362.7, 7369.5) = 41.22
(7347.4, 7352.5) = 35.14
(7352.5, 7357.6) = 40.07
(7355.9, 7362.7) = 40.84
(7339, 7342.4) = 26.25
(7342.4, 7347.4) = 33.56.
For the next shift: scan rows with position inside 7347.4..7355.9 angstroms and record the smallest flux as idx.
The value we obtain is 25.85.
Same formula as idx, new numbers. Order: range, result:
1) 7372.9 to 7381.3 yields 32.85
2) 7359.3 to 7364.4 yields 36.7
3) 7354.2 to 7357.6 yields 35.18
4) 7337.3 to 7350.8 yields 23.84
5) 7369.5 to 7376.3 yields 26.28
